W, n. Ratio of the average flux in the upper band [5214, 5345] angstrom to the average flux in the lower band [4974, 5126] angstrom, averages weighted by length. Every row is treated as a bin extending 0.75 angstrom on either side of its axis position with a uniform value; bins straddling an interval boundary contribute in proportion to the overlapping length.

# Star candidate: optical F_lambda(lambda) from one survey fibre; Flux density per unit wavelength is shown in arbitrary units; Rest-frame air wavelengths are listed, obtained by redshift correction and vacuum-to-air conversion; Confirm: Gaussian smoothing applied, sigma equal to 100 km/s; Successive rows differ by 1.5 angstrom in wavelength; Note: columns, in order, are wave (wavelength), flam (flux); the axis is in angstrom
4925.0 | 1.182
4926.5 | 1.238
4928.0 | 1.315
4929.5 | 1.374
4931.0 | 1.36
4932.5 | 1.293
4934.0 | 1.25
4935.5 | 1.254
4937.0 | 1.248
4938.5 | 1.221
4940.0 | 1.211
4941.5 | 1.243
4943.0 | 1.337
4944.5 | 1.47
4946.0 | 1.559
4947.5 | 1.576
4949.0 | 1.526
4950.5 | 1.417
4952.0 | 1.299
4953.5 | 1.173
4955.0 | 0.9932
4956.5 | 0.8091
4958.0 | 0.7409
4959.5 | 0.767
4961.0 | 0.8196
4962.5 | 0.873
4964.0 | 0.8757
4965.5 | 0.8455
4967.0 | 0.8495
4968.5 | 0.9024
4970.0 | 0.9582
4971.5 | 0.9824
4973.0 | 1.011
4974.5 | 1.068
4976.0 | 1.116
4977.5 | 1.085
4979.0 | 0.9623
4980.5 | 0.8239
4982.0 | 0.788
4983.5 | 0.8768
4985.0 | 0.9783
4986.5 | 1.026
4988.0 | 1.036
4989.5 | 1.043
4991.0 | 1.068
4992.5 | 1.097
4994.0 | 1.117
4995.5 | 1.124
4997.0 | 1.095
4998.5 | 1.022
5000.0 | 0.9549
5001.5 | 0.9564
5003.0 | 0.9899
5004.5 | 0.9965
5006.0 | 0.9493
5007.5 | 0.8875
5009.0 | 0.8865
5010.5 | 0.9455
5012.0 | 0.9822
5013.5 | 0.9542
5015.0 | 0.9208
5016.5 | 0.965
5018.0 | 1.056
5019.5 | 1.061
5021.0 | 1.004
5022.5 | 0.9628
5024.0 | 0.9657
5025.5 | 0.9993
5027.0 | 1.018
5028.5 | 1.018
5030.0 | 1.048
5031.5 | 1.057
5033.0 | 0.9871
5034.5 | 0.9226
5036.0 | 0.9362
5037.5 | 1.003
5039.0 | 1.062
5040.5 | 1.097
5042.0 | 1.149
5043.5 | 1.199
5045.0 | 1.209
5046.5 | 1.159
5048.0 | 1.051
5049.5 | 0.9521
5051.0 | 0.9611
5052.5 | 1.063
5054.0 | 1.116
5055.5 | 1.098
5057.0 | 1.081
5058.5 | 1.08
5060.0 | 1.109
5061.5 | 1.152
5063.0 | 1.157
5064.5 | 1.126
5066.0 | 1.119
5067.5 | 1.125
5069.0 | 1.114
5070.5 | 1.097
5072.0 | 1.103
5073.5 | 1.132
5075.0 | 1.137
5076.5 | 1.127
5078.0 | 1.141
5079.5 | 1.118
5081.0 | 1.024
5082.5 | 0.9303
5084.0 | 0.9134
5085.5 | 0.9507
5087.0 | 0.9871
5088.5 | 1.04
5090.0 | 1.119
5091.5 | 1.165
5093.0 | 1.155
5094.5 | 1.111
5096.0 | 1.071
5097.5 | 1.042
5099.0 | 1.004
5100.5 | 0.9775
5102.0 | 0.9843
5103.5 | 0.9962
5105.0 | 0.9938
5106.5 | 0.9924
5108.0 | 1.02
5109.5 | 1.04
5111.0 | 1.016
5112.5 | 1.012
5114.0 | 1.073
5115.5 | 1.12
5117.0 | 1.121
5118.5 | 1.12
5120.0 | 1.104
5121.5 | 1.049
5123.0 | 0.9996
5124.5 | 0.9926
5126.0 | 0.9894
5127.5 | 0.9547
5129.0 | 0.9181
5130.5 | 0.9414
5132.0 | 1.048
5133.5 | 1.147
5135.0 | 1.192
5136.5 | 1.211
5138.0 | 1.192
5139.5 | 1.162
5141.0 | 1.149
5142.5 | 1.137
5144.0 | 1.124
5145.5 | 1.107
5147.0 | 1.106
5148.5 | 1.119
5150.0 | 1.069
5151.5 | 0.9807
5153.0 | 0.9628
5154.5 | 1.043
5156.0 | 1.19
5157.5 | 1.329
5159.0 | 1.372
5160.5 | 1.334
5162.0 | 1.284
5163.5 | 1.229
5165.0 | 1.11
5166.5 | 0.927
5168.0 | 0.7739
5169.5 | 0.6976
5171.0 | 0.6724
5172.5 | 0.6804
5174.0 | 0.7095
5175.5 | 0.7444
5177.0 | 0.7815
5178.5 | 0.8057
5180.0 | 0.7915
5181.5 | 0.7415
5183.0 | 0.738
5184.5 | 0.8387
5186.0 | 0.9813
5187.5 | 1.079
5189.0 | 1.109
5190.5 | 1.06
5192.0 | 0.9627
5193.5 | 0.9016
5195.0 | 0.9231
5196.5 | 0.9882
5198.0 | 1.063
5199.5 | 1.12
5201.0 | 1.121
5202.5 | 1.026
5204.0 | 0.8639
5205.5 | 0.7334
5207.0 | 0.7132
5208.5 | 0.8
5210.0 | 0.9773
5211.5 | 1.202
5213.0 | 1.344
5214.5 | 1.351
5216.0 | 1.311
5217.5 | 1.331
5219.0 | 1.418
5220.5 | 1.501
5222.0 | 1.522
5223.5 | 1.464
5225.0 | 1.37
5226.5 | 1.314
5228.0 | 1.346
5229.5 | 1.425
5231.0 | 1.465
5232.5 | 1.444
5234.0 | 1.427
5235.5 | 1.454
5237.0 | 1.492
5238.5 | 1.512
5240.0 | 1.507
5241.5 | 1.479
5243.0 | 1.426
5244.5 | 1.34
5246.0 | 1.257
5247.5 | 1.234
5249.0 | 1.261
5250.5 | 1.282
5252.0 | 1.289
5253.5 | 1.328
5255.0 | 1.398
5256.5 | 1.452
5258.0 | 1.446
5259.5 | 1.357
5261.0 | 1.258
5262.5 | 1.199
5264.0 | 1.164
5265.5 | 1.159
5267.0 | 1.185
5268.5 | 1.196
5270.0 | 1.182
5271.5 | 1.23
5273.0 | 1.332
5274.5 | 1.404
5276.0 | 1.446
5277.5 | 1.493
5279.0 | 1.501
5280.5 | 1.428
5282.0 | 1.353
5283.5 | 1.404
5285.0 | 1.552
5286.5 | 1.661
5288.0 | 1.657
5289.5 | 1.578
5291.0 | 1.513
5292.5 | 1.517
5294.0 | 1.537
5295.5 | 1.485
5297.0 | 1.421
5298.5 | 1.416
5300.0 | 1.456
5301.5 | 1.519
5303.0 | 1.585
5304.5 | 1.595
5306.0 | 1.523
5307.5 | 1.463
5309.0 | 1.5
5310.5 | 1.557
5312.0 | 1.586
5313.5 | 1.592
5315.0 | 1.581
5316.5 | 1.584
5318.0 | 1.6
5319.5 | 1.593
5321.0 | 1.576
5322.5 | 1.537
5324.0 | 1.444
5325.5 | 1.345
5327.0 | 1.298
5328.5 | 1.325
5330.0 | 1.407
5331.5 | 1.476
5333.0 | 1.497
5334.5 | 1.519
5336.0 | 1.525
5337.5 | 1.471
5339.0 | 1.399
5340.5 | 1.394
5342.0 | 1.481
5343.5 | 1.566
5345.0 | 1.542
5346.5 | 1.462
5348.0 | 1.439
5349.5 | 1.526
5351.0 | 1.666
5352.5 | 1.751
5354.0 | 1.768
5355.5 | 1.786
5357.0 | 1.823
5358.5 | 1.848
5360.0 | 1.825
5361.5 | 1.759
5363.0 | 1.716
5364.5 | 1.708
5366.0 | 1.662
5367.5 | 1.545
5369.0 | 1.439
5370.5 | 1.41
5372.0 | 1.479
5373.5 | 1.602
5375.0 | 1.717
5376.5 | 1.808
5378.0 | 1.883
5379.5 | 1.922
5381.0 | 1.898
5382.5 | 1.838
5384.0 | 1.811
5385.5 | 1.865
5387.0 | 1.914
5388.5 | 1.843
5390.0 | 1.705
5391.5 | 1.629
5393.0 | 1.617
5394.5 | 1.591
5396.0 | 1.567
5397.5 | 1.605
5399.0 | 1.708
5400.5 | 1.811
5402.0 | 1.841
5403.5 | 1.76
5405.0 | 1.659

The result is 1.38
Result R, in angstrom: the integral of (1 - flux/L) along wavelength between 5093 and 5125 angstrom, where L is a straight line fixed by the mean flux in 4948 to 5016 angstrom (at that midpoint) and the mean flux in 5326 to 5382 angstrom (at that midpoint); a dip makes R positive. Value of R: 4.2 angstrom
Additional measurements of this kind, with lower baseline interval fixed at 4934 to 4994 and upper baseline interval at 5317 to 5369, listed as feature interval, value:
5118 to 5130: 2.5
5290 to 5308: 0.1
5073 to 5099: 3.6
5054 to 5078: 1.8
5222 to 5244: -0.2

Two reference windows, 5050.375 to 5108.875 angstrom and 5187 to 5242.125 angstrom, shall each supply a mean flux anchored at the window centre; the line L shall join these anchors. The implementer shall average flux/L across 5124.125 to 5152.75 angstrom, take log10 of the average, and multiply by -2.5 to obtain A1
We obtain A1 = 0.05 mag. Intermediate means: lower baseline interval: 1.07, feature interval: 1.08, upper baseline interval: 1.22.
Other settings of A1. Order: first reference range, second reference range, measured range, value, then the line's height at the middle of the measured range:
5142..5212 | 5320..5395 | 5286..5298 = -0.11 mag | 1.39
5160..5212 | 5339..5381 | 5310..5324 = -0.07 mag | 1.47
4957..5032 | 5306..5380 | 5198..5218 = 0.25 mag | 1.34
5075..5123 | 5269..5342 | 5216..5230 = -0.08 mag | 1.31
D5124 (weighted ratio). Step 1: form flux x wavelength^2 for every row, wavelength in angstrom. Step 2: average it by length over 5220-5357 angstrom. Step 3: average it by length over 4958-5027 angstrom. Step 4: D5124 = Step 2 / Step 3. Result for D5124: 1.68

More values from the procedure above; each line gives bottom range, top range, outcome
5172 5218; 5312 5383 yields 1.76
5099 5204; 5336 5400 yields 1.78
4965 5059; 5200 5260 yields 1.40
